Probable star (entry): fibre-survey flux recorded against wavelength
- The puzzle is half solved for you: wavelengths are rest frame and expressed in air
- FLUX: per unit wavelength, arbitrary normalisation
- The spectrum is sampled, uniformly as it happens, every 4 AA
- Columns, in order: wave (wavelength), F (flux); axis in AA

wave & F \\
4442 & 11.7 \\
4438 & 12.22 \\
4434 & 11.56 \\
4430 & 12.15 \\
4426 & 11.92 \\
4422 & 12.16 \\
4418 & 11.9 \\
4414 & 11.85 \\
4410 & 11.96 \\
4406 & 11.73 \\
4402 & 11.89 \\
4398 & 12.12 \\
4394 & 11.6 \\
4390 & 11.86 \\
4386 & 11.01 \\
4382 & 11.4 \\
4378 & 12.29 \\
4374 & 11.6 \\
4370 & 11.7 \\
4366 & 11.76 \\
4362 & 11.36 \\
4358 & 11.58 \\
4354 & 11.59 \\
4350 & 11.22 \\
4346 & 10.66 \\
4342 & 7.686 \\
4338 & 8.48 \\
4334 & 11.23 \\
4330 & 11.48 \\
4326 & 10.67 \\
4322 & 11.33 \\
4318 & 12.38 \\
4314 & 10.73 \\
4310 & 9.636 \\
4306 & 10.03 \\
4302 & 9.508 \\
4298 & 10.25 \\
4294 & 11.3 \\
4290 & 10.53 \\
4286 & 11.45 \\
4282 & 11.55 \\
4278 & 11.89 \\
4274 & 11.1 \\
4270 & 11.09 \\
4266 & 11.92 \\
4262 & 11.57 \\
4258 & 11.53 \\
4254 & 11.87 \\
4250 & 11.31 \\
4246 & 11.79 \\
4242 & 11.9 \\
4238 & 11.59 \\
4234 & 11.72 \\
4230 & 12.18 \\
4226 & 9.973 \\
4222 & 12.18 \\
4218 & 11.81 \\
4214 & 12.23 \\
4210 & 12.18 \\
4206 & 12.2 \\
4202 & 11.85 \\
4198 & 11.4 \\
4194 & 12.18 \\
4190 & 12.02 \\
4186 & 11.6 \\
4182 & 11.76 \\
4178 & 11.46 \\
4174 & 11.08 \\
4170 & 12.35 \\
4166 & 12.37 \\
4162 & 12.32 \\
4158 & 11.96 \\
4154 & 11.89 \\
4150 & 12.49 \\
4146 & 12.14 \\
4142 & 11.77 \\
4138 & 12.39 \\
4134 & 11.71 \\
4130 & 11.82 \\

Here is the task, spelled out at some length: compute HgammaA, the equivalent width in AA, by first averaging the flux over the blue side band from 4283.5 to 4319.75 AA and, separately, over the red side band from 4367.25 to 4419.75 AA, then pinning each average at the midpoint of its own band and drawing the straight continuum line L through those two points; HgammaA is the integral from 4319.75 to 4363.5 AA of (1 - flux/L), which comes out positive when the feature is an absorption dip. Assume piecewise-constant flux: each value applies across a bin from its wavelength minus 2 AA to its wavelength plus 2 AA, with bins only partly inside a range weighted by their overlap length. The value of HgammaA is 1.8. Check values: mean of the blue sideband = 10.6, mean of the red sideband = 11.8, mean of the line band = 10.7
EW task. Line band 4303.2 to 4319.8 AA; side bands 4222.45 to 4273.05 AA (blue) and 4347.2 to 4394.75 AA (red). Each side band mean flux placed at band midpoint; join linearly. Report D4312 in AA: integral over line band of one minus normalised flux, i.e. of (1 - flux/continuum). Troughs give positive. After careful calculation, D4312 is 1.4 AA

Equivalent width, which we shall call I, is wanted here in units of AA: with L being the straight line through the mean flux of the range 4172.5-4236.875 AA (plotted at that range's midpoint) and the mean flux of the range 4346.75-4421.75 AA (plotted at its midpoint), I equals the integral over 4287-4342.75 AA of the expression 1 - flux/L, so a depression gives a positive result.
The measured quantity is 6.0 AA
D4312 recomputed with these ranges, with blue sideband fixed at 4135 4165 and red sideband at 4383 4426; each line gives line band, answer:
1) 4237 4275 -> 1.3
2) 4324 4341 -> 2.3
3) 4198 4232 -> 0.7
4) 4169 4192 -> 0.8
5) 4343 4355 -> 1.1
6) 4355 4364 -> 0.3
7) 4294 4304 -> 1.5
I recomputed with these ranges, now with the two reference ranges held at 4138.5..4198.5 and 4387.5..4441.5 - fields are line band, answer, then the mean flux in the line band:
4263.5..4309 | 3.7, 10.9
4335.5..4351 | 3.2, 9.46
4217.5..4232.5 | 0.5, 11.5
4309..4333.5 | 1.7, 11.1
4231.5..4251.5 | 0.4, 11.7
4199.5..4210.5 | -0.1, 12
